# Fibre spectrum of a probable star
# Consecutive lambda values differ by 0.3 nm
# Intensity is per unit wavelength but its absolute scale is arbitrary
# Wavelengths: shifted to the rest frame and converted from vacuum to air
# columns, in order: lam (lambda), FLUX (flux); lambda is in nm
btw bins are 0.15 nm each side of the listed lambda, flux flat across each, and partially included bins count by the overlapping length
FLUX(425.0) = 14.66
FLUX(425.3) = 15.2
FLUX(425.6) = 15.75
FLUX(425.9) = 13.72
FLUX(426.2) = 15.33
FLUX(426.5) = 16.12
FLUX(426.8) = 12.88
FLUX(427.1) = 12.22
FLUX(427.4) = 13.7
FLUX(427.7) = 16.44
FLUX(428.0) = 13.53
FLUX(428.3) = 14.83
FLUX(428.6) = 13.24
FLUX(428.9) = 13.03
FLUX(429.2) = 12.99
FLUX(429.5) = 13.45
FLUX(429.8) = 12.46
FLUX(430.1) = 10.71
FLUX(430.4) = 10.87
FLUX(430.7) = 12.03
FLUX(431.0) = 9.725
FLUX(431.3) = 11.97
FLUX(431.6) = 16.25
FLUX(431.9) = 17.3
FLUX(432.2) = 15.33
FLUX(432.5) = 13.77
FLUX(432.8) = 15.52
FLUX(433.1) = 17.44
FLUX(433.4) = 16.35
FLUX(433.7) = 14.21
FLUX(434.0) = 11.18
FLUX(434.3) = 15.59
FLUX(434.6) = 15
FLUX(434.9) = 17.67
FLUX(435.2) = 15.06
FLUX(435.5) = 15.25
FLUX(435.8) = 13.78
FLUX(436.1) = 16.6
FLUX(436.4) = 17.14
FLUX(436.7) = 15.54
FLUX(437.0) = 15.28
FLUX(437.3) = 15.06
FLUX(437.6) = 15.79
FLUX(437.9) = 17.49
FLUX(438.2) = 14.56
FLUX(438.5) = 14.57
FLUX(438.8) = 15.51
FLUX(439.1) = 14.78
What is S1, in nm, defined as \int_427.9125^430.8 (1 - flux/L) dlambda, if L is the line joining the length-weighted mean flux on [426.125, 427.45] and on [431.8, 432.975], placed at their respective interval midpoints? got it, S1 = 0.38 nm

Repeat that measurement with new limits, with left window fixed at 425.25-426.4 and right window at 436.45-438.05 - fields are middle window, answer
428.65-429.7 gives 0.15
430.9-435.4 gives 0.21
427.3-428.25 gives 0.03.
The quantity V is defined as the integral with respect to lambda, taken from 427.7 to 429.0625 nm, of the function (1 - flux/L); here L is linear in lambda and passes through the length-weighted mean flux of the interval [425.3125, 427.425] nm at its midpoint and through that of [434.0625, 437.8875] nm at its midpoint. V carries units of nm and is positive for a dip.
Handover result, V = 0.06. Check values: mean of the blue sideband 14.3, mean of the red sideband 15.6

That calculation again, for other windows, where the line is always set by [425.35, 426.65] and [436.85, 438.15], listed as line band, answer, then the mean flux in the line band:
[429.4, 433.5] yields 0.46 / 13.8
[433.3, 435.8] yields 0.11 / 14.9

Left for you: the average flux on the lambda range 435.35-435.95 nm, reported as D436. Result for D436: 14.5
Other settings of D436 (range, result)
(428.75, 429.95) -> 13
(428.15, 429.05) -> 13.7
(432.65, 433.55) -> 16.4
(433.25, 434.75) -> 14.5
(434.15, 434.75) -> 15.3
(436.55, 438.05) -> 15.8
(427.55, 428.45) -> 14.9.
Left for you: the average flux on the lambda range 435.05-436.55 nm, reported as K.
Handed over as 15.6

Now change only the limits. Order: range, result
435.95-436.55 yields 16.9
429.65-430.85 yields 11.5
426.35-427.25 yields 13.7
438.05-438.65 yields 14.6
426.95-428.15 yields 14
